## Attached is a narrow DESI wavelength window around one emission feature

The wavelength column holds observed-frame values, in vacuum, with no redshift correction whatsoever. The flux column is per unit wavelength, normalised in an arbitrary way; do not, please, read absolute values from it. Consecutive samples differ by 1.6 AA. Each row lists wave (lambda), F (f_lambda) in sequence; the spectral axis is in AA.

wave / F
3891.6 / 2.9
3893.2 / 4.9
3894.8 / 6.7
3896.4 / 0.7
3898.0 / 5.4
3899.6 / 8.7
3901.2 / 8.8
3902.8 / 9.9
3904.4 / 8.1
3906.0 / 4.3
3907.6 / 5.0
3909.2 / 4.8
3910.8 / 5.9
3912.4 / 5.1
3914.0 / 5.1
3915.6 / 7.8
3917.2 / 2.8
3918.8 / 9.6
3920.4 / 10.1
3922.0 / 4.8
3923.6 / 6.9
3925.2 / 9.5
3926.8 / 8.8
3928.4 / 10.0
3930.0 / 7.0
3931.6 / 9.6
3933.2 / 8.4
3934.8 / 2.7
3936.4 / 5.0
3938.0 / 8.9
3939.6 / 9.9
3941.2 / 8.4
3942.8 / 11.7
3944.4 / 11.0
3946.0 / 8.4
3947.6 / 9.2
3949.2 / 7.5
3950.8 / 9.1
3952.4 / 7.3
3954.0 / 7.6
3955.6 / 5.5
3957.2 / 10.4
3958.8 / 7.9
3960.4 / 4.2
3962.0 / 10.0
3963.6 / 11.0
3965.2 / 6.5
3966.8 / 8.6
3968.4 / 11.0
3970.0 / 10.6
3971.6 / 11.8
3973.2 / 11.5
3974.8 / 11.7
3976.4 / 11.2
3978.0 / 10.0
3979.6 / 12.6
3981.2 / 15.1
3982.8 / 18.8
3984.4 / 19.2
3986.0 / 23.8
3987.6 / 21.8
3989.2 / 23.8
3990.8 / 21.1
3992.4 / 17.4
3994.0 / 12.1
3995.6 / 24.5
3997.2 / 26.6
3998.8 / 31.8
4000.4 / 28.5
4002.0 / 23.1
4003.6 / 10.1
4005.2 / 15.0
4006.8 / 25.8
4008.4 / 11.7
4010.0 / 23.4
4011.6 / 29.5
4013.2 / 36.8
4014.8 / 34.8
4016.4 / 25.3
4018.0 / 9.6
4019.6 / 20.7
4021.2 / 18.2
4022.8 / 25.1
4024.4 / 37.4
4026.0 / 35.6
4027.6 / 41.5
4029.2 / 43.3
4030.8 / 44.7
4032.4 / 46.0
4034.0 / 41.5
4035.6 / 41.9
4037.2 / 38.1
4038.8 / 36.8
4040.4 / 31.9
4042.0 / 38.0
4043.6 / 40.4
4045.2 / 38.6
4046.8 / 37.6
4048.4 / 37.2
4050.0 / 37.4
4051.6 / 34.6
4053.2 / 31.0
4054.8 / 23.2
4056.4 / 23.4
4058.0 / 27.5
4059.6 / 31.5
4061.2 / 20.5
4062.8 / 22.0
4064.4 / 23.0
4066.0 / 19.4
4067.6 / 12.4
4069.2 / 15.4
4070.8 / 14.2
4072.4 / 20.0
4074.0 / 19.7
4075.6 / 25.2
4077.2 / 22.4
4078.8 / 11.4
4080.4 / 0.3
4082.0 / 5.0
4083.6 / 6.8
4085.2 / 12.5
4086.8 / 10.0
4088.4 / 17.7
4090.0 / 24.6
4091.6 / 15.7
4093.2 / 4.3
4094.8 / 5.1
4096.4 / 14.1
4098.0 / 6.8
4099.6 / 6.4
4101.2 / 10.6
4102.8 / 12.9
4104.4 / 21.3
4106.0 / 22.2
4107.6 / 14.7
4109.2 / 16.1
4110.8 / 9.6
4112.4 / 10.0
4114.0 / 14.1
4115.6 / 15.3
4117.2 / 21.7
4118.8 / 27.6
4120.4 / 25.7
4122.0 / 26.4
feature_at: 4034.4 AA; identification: Ly-alpha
